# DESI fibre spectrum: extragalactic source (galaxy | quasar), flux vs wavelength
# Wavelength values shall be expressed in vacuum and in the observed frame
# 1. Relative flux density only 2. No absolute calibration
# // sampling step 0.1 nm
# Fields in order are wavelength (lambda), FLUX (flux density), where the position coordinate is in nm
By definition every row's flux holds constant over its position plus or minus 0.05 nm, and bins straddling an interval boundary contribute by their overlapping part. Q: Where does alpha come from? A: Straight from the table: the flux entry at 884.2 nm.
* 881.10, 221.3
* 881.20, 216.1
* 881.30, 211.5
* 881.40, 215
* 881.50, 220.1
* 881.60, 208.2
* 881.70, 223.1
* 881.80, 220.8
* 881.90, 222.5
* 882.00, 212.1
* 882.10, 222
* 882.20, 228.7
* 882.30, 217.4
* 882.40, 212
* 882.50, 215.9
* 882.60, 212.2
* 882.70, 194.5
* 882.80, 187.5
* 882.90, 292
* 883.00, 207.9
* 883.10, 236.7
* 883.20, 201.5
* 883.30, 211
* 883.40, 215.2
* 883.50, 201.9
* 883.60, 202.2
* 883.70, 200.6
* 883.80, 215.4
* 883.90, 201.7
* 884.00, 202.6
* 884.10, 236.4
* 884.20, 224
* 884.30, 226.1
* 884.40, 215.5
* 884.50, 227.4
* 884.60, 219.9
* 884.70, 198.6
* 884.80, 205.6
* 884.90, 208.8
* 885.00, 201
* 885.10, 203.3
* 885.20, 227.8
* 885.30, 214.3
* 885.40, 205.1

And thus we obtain 224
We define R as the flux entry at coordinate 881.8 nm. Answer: 220.8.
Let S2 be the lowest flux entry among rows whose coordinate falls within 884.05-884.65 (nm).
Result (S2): 215.5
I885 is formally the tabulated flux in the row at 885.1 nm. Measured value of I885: 203.3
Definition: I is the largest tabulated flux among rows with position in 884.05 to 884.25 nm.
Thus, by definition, 236.4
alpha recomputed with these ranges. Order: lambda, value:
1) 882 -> 212.1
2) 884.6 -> 219.9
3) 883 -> 207.9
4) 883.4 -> 215.2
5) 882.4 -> 212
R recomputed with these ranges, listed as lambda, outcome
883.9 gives 201.7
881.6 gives 208.2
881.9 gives 222.5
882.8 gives 187.5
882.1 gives 222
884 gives 202.6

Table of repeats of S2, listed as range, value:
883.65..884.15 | 200.6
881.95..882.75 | 194.5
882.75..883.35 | 187.5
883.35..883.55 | 201.9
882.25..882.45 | 212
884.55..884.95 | 198.6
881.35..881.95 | 208.2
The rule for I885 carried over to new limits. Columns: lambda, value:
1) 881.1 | 221.3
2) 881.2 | 216.1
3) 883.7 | 200.6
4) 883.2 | 201.5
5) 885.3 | 214.3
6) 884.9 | 208.8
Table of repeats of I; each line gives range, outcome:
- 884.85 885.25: 227.8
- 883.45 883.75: 202.2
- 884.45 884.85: 227.4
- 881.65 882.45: 228.7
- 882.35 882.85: 215.9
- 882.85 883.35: 292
